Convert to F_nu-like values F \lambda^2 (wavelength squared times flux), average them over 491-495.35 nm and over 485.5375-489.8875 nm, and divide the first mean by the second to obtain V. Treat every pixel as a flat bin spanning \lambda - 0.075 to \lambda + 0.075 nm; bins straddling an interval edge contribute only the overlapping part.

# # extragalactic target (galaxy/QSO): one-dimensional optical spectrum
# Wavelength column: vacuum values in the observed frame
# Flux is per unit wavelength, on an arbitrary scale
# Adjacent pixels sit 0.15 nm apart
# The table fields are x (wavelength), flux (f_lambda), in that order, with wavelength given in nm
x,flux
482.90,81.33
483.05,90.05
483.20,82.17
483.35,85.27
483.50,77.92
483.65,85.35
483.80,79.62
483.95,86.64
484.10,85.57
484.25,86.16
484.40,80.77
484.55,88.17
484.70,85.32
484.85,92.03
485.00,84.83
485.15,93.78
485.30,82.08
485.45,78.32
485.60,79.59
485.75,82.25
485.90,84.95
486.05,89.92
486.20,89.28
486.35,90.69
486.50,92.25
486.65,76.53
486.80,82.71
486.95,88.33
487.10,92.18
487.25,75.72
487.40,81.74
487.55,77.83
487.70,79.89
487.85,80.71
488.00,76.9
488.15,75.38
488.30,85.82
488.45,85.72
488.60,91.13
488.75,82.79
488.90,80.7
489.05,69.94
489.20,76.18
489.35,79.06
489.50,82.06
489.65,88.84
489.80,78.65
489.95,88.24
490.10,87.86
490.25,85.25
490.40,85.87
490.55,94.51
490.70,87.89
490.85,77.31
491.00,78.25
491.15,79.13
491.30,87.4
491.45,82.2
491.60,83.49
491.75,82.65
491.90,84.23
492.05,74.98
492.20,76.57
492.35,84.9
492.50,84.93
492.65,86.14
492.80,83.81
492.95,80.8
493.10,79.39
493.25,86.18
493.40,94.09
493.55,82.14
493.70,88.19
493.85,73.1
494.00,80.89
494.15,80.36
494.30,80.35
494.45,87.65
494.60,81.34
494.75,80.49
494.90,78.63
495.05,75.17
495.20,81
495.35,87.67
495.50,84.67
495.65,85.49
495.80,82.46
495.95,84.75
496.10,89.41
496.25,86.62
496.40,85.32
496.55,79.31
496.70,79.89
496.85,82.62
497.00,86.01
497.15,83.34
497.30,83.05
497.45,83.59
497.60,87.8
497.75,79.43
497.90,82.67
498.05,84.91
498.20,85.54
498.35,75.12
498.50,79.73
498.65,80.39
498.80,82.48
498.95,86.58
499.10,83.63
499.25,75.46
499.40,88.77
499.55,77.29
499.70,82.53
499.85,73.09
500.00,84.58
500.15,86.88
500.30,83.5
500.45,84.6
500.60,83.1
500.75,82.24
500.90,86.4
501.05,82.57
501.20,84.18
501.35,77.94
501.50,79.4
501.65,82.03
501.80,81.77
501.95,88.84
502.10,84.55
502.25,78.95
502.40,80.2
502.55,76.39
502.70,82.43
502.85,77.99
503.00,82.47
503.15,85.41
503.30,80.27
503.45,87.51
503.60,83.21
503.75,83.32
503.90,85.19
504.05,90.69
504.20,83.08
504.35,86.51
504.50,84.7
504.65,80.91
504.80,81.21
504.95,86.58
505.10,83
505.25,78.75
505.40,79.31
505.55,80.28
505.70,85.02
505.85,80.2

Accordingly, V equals 1.0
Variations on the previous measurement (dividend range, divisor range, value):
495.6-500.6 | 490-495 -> 1.02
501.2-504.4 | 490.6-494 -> 1.04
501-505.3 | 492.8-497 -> 1.03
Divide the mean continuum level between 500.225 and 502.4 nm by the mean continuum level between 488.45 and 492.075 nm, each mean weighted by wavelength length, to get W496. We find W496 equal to 1.00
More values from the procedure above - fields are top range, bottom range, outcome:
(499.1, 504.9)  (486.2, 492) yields 0.99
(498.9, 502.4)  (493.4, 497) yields 1.00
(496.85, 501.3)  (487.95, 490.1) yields 1.01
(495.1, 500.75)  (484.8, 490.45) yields 0.99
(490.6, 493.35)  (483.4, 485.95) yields 0.98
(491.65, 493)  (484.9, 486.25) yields 0.97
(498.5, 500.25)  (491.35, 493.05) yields 1.00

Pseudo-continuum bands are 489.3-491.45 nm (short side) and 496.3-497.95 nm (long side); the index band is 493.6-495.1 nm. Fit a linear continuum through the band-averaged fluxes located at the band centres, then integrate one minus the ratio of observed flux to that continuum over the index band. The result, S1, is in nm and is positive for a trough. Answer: 0.05 nm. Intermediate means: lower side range 84.3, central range 80.7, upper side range 83.1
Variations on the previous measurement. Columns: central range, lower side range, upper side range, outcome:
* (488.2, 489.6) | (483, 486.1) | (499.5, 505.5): 0.04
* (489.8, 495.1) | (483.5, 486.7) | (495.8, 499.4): 0.07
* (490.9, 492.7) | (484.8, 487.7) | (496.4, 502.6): 0.04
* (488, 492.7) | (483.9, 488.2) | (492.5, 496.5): 0.06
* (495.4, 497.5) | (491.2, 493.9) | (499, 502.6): -0.04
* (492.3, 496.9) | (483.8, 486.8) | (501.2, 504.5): 0.05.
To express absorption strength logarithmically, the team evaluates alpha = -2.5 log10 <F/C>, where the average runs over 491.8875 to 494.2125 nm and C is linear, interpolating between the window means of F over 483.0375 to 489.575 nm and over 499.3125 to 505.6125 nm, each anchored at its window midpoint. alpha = 0.01 mag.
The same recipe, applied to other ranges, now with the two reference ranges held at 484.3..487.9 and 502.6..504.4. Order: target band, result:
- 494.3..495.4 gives 0.04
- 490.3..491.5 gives 0.00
